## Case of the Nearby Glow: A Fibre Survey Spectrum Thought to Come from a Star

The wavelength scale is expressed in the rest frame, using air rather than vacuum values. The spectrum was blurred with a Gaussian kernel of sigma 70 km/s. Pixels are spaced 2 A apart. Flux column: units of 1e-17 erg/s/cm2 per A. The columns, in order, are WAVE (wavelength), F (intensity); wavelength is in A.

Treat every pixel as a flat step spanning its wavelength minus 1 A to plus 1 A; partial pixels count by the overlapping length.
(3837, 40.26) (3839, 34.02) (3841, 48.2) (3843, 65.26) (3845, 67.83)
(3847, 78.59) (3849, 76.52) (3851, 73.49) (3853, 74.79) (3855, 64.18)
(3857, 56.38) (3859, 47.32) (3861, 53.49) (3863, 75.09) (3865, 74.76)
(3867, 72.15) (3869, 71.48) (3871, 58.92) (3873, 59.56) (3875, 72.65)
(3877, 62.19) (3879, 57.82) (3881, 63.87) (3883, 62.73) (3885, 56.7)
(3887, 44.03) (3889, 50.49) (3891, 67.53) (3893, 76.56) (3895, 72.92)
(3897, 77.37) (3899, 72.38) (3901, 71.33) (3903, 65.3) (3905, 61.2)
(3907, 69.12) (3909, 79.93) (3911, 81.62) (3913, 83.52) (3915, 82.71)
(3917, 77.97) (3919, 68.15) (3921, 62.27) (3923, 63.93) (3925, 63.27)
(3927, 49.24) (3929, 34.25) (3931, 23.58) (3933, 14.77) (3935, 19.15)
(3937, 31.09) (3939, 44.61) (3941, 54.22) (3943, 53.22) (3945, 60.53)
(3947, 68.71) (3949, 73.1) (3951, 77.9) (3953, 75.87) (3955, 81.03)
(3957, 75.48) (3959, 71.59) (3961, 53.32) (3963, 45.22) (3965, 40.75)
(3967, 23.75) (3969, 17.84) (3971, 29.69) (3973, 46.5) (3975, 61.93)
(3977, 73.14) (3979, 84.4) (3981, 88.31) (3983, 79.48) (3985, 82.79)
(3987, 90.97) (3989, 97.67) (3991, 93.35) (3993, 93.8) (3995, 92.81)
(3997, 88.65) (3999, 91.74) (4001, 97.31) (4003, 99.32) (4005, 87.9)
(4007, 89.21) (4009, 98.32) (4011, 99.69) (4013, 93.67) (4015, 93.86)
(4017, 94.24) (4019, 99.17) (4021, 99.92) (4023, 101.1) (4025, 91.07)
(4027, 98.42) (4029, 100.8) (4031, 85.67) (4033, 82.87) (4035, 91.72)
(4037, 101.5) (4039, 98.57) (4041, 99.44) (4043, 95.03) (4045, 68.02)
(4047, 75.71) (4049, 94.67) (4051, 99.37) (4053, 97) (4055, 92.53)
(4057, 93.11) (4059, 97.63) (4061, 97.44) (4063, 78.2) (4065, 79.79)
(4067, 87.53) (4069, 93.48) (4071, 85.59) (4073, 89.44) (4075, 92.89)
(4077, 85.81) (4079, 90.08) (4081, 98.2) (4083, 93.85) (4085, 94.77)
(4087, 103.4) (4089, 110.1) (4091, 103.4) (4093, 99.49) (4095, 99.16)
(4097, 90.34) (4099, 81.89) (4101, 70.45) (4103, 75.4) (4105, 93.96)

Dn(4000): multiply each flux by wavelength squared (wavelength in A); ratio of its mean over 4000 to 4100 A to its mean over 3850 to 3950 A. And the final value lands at 1.6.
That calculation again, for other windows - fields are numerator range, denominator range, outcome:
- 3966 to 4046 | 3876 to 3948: 1.50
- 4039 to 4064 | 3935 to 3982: 1.67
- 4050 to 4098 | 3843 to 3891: 1.62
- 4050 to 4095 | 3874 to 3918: 1.49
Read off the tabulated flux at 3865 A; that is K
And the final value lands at 74.76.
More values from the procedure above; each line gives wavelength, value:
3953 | 75.87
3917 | 77.97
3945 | 60.53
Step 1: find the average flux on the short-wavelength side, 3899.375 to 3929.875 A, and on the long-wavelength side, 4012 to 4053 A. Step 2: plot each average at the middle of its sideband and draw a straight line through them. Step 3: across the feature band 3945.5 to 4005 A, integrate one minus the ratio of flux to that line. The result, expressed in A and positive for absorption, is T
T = 6.52 A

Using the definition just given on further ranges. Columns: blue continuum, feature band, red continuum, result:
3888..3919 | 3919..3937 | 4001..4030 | 8.2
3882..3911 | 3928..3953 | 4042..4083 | 8.8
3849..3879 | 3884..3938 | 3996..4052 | 9.7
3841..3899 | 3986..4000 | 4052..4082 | -2.0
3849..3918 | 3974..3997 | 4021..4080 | -0.9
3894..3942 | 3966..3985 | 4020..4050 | 4.7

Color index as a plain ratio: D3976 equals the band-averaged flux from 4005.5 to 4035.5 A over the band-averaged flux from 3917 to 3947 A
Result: 2.0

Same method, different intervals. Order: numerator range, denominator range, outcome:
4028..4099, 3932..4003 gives 1.41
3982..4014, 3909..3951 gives 1.63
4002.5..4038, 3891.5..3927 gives 1.32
